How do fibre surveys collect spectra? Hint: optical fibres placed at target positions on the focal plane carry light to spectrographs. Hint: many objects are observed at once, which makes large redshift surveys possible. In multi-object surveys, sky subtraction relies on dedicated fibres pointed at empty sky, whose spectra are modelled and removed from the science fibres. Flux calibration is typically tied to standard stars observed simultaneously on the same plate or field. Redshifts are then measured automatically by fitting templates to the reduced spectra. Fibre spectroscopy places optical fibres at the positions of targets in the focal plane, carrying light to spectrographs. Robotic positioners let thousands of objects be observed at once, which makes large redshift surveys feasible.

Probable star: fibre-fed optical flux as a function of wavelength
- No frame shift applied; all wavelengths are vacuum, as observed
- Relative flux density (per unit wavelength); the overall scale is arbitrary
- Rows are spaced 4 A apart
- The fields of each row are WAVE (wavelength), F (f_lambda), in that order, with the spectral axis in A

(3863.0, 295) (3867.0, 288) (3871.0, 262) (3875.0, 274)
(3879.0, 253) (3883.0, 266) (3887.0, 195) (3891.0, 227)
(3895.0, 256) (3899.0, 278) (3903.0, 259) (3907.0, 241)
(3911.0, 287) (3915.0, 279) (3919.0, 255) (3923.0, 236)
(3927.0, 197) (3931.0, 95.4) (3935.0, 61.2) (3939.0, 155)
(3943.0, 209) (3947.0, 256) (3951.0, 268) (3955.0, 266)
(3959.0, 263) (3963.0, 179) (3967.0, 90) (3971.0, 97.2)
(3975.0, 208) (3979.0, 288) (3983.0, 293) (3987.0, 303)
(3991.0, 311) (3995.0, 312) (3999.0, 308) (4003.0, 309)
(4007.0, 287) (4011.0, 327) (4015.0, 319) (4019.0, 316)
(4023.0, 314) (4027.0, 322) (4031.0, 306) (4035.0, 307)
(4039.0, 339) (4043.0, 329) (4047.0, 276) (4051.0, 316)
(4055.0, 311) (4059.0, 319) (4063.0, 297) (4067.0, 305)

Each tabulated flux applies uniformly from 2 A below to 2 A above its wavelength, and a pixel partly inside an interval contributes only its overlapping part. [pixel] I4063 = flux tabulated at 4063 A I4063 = 297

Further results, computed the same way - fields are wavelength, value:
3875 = 274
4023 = 314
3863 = 295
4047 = 276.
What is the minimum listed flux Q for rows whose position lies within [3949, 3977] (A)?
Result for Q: 90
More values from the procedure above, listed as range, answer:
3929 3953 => 61.2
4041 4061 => 276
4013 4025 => 314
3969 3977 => 97.2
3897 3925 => 236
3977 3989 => 288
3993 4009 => 287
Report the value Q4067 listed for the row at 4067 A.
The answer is 305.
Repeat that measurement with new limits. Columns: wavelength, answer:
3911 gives 287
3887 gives 195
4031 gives 306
